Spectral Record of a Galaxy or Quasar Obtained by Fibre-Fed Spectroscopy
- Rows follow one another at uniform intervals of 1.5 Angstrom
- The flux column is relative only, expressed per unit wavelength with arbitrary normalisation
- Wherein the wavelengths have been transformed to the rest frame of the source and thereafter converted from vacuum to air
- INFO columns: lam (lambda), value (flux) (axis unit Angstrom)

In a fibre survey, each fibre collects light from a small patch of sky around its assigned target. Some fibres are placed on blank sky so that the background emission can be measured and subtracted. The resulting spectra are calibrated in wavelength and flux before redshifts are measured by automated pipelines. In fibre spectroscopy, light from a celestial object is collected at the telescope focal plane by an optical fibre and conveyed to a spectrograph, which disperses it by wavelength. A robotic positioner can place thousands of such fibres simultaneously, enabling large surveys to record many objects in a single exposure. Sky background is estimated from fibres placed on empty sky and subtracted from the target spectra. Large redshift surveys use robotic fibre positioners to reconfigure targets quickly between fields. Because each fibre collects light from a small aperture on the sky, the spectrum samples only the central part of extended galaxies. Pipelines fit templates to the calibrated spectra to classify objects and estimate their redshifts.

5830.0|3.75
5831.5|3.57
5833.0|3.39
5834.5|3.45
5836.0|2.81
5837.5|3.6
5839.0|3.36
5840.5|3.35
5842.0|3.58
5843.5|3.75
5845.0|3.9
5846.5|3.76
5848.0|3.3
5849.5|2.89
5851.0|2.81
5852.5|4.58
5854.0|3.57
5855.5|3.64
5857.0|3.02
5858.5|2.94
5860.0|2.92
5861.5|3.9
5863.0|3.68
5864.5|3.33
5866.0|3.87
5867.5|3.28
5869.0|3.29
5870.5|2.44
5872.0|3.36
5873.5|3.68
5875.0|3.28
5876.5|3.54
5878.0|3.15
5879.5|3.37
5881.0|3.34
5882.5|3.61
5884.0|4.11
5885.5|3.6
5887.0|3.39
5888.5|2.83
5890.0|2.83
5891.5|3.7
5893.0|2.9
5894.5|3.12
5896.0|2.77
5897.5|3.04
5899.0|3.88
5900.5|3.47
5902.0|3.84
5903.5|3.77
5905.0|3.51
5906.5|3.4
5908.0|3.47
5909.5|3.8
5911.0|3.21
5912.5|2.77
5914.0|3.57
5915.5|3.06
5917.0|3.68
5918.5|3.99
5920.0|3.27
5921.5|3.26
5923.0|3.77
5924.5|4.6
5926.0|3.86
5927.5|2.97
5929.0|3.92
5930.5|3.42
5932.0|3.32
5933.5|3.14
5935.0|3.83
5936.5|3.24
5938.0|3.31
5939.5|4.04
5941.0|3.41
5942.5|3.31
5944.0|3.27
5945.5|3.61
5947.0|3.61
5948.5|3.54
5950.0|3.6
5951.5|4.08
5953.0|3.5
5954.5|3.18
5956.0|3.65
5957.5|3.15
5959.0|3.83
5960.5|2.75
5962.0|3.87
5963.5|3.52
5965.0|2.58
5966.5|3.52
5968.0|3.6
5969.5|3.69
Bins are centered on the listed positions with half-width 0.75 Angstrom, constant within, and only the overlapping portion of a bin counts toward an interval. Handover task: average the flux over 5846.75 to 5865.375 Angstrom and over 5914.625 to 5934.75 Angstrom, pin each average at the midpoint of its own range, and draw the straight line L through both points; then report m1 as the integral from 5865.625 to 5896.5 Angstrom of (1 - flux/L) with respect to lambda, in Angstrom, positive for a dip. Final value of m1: 1.4 Angstrom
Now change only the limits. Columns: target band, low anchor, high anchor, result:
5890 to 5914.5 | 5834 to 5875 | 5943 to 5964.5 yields 0.6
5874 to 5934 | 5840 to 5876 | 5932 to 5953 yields 0.7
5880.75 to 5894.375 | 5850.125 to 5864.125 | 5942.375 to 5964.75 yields 0.4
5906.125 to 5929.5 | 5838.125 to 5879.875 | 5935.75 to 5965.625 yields -0.6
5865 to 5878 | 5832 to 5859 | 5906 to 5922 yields 0.4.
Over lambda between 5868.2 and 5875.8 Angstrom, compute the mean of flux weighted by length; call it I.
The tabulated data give 3.21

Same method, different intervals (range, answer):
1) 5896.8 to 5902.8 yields 3.56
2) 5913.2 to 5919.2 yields 3.56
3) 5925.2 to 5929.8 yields 3.59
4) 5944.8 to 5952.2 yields 3.69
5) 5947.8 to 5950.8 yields 3.58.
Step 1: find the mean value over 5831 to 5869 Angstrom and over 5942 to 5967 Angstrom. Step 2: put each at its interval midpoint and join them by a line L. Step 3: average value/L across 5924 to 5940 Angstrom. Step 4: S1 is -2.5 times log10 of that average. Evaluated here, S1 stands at -0.04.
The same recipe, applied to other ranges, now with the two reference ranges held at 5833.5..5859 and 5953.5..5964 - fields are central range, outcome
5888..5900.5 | 0.09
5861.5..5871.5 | 0.02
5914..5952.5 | -0.04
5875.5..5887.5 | -0.03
